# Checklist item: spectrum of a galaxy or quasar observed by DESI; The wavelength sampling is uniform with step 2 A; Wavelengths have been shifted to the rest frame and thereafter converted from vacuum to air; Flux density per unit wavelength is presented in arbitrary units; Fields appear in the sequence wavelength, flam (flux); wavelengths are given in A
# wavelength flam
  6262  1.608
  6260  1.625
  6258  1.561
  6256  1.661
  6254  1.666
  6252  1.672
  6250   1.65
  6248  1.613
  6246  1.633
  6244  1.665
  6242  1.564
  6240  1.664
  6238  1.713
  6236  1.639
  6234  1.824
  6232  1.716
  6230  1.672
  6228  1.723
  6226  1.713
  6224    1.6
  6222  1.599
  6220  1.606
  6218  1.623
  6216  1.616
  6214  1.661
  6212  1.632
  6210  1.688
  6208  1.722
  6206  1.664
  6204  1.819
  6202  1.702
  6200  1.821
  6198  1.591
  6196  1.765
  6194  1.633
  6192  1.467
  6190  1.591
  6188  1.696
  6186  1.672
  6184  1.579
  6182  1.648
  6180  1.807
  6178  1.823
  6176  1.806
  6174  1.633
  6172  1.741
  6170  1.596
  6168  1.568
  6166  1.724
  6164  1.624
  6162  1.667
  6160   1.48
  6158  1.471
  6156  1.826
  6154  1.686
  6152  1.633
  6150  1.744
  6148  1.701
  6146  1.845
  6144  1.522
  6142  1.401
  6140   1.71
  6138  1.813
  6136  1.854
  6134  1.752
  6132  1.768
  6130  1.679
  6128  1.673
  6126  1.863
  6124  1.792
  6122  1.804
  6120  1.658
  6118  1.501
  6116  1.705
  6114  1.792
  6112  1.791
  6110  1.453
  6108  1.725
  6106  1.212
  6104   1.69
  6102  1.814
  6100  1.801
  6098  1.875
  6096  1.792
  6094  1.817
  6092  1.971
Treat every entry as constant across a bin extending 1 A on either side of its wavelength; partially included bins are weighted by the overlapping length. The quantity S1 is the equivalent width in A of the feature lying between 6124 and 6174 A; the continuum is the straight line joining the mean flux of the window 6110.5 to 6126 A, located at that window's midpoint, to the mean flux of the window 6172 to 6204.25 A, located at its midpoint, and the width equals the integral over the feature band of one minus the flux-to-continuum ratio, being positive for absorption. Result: 0.74 A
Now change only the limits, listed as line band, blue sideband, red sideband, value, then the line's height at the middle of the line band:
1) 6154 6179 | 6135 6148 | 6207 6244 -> 0.29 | 1.68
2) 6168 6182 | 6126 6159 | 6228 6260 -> -0.25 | 1.69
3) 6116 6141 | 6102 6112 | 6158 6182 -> -2.01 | 1.61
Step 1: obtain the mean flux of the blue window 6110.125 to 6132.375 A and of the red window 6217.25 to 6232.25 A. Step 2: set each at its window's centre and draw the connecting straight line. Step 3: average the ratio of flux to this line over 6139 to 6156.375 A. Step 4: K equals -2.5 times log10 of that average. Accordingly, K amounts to 0.02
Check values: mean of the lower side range 1.72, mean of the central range 1.67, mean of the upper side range 1.65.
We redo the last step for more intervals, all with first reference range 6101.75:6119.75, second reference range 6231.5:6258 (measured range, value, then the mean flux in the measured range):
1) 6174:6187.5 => -0.05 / 1.71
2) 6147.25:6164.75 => -0.01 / 1.65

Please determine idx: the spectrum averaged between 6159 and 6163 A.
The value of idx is 1.57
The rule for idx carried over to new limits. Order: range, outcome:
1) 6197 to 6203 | 1.7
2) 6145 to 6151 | 1.76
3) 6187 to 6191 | 1.64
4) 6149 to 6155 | 1.69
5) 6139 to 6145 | 1.54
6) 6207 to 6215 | 1.68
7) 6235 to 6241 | 1.67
